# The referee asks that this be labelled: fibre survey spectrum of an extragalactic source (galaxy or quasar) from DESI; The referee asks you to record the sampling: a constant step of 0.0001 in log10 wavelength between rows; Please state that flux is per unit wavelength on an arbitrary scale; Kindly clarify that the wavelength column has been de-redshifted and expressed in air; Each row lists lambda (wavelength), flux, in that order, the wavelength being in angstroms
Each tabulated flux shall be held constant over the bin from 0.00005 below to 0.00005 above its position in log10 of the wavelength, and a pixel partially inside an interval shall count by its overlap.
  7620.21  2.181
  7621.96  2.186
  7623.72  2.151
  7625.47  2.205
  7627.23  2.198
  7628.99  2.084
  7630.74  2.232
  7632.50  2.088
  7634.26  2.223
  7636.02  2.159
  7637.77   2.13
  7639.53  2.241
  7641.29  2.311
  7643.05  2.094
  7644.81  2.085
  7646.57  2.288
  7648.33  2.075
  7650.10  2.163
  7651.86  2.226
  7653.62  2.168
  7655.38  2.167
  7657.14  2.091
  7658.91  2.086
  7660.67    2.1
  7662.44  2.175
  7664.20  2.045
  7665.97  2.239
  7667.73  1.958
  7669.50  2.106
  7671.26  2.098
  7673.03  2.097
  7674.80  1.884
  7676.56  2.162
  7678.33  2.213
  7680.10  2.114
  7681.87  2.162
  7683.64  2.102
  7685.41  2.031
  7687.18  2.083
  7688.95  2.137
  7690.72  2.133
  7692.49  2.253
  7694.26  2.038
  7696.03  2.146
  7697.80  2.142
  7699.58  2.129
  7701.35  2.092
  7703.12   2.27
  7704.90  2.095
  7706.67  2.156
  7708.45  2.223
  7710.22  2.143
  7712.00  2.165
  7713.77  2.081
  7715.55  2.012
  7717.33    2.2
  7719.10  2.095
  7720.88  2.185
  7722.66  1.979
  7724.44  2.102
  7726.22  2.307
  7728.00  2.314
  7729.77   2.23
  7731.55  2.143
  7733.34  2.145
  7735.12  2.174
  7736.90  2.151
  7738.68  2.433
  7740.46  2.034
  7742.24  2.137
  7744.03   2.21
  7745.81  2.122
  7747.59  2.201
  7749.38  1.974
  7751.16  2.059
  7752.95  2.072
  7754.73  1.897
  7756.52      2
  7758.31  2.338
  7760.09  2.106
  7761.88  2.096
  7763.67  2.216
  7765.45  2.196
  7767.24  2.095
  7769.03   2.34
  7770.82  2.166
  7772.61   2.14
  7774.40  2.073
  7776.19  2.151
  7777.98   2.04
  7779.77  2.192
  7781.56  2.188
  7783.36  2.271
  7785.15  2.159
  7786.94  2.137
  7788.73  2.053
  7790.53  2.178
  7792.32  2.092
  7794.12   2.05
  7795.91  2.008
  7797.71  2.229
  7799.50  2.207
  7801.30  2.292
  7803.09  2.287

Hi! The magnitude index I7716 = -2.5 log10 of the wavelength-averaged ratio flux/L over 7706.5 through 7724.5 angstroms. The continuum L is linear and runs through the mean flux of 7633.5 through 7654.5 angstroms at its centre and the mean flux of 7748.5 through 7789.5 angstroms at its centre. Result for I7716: 0.015 mag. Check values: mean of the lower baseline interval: 2.18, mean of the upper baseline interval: 2.13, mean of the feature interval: 2.12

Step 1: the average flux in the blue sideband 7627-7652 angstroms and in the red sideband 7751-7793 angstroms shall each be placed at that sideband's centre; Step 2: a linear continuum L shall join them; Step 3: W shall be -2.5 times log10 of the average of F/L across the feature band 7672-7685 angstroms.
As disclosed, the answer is 0.03 mag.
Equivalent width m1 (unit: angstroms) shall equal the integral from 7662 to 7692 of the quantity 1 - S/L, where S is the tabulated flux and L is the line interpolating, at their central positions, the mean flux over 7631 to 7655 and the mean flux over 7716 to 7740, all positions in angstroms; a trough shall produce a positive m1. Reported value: 1.0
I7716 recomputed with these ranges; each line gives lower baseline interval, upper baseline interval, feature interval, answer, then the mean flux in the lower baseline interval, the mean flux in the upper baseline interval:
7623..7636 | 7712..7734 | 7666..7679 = 0.04 mag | 2.17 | 2.15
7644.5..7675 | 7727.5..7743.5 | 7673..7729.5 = 0.01 mag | 2.12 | 2.19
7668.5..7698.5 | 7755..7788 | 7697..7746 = -0.01 mag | 2.11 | 2.16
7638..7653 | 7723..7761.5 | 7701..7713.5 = 0.00 mag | 2.18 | 2.15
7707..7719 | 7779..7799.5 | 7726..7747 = -0.03 mag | 2.14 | 2.14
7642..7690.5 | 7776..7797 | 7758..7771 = -0.03 mag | 2.12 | 2.13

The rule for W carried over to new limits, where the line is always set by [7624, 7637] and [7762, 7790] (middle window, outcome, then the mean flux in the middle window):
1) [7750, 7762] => 0.04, 2.08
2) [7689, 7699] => 0.01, 2.14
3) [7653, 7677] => 0.04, 2.1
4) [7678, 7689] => 0.03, 2.11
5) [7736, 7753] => 0.01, 2.14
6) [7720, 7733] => -0.01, 2.18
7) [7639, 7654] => -0.01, 2.18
